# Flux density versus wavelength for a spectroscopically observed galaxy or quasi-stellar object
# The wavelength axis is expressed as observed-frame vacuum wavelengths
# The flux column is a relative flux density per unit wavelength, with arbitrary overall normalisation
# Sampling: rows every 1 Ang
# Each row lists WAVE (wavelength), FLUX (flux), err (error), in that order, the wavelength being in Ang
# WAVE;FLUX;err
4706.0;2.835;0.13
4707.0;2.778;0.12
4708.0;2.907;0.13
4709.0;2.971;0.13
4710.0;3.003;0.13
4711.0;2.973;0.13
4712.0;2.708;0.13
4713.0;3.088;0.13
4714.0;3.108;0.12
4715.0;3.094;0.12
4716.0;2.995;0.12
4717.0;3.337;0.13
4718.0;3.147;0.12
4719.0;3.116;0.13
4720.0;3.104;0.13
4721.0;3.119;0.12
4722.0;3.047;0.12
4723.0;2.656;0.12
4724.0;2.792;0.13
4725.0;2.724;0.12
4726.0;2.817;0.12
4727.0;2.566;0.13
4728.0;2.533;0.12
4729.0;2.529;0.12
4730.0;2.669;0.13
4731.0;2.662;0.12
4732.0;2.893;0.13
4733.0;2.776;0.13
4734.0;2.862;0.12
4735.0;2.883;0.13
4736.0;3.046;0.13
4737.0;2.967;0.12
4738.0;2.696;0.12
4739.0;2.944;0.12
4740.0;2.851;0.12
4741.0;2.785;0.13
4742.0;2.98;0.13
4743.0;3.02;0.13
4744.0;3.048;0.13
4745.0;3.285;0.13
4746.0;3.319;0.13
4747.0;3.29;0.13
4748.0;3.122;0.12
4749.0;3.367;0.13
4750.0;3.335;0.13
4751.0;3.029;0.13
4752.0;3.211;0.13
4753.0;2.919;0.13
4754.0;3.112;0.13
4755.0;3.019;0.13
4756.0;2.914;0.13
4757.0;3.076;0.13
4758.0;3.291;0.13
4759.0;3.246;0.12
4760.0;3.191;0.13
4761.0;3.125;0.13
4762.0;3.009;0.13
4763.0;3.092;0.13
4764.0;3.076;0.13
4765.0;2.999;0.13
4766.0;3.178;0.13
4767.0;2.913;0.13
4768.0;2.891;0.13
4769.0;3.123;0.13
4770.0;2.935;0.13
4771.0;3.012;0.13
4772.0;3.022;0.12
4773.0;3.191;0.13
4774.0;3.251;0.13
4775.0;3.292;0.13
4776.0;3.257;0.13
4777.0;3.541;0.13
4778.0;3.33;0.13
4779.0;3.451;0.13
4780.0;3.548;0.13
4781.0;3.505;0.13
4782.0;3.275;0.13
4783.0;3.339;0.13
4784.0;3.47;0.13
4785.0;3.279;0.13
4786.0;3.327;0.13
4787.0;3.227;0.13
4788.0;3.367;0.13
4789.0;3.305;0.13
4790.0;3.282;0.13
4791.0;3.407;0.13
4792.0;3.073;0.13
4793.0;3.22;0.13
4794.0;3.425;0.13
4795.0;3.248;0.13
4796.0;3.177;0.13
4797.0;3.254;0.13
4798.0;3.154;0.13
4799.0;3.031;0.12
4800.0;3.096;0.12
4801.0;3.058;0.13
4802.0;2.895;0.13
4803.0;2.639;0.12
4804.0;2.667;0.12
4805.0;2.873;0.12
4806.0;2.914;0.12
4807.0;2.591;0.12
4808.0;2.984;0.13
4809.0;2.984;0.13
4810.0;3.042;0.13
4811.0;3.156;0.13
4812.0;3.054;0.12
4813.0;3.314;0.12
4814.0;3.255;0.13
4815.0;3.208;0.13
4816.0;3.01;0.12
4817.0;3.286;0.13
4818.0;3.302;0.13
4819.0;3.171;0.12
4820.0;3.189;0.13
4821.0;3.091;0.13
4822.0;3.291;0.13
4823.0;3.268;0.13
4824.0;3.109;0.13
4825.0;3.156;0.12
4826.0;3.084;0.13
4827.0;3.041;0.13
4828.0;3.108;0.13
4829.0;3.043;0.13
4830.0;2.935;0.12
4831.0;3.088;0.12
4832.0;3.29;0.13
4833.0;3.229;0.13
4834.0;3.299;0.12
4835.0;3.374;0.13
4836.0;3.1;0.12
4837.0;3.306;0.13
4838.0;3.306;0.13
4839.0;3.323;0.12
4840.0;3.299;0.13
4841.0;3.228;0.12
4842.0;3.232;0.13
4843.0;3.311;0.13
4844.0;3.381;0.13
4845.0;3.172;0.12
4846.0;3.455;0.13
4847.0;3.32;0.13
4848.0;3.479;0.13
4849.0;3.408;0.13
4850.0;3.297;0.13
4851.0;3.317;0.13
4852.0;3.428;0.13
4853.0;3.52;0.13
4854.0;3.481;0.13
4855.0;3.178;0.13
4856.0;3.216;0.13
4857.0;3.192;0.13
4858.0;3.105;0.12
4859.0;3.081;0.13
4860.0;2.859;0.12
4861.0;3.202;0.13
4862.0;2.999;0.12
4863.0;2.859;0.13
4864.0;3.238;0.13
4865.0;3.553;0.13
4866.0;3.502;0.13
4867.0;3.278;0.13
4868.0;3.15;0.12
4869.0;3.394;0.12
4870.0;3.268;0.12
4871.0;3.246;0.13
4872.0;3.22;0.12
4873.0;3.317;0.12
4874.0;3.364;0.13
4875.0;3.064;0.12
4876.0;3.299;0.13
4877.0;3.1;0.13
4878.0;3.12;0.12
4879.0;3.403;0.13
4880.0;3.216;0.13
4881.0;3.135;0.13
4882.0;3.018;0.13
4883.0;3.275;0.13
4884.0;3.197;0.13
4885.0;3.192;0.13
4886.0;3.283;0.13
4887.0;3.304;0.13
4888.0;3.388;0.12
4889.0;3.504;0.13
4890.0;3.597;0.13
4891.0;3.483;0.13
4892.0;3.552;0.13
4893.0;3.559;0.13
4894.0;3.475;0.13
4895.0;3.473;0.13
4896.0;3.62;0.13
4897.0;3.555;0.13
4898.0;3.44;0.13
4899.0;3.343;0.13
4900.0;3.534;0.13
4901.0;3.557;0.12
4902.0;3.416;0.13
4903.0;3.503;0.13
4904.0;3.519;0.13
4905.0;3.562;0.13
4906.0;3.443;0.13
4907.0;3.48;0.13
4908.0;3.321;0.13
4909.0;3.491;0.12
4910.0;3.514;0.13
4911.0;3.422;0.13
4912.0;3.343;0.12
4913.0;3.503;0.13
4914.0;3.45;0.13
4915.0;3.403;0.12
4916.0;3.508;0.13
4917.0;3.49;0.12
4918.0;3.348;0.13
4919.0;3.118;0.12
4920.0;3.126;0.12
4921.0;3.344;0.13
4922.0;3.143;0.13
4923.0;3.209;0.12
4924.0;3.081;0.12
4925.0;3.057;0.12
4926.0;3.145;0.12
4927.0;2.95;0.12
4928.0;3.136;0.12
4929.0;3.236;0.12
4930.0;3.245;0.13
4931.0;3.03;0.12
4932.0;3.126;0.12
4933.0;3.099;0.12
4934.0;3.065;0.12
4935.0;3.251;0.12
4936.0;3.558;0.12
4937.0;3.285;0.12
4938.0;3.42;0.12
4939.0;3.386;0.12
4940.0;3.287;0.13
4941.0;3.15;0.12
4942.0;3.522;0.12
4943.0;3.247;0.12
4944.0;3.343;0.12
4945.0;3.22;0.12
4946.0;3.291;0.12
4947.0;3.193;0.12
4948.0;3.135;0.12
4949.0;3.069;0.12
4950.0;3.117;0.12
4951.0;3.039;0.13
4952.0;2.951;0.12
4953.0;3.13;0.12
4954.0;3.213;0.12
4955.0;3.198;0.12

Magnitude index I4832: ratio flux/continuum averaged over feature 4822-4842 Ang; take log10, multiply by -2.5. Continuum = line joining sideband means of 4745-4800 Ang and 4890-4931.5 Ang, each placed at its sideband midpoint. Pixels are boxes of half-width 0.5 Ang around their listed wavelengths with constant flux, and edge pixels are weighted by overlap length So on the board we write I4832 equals 0.03 mag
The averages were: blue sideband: 3.2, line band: 3.19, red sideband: 3.37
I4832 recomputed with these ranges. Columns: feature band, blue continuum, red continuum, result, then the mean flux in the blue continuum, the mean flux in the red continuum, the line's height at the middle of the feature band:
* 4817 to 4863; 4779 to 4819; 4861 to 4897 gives 0.00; 3.16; 3.31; 3.24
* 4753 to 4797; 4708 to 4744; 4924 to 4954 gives -0.08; 2.9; 3.19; 2.97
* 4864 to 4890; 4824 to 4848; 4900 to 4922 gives 0.02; 3.22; 3.42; 3.33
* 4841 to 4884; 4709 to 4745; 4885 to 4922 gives 0.02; 2.91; 3.44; 3.31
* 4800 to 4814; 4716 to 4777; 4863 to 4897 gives 0.07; 3.02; 3.32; 3.15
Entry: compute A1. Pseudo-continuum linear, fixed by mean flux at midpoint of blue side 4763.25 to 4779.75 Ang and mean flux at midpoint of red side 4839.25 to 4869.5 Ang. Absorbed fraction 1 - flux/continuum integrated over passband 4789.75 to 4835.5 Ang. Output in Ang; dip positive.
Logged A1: 1.4 Ang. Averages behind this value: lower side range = 3.16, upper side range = 3.27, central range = 3.12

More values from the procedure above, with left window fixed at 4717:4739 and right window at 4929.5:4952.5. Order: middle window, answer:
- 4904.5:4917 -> -1.14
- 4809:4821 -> -0.67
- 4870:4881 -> -0.45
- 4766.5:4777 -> -0.66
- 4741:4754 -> -1.16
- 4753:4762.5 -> -0.64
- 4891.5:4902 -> -1.22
